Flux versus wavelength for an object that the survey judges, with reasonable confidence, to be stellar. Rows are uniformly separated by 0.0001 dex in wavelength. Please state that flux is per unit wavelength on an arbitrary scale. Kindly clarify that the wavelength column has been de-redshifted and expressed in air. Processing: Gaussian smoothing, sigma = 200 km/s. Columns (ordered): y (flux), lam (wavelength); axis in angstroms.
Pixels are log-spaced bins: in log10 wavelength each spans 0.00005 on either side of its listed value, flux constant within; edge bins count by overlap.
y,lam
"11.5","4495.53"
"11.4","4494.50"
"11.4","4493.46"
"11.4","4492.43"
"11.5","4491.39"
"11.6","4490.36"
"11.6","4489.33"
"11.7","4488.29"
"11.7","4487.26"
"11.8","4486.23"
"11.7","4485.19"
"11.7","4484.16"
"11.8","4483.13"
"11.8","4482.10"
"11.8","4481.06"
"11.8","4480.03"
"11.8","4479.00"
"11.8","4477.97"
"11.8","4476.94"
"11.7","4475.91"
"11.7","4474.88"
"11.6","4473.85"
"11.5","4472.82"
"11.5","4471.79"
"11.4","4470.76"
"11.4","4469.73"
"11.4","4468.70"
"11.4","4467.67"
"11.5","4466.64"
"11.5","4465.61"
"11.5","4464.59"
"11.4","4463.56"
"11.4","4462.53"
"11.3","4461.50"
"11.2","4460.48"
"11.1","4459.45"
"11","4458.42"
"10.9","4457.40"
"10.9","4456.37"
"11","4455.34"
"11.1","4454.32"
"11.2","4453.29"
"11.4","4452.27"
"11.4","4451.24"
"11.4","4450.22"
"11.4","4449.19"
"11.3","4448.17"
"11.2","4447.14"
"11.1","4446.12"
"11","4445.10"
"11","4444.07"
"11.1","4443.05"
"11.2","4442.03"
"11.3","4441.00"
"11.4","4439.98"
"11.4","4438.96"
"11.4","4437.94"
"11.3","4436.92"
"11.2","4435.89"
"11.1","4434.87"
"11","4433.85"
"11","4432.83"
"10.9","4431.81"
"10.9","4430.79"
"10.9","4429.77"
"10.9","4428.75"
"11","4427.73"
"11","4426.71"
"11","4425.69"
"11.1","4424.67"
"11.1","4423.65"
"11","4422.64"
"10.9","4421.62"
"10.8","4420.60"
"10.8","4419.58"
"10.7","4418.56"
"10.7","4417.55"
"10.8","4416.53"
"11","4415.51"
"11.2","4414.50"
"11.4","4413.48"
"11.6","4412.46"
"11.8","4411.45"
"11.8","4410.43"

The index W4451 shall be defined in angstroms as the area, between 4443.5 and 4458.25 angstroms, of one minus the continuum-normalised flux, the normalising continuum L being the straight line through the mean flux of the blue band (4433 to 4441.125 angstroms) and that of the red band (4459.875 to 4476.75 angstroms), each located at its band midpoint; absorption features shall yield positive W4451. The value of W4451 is 0.2 angstroms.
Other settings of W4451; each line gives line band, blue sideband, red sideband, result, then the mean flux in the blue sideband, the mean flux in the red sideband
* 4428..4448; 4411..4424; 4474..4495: 0.2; 11.1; 11.7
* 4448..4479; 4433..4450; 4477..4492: 0.3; 11.2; 11.7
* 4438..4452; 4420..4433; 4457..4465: -0.2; 11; 11.2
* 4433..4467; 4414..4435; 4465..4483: 0.2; 10.9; 11.6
